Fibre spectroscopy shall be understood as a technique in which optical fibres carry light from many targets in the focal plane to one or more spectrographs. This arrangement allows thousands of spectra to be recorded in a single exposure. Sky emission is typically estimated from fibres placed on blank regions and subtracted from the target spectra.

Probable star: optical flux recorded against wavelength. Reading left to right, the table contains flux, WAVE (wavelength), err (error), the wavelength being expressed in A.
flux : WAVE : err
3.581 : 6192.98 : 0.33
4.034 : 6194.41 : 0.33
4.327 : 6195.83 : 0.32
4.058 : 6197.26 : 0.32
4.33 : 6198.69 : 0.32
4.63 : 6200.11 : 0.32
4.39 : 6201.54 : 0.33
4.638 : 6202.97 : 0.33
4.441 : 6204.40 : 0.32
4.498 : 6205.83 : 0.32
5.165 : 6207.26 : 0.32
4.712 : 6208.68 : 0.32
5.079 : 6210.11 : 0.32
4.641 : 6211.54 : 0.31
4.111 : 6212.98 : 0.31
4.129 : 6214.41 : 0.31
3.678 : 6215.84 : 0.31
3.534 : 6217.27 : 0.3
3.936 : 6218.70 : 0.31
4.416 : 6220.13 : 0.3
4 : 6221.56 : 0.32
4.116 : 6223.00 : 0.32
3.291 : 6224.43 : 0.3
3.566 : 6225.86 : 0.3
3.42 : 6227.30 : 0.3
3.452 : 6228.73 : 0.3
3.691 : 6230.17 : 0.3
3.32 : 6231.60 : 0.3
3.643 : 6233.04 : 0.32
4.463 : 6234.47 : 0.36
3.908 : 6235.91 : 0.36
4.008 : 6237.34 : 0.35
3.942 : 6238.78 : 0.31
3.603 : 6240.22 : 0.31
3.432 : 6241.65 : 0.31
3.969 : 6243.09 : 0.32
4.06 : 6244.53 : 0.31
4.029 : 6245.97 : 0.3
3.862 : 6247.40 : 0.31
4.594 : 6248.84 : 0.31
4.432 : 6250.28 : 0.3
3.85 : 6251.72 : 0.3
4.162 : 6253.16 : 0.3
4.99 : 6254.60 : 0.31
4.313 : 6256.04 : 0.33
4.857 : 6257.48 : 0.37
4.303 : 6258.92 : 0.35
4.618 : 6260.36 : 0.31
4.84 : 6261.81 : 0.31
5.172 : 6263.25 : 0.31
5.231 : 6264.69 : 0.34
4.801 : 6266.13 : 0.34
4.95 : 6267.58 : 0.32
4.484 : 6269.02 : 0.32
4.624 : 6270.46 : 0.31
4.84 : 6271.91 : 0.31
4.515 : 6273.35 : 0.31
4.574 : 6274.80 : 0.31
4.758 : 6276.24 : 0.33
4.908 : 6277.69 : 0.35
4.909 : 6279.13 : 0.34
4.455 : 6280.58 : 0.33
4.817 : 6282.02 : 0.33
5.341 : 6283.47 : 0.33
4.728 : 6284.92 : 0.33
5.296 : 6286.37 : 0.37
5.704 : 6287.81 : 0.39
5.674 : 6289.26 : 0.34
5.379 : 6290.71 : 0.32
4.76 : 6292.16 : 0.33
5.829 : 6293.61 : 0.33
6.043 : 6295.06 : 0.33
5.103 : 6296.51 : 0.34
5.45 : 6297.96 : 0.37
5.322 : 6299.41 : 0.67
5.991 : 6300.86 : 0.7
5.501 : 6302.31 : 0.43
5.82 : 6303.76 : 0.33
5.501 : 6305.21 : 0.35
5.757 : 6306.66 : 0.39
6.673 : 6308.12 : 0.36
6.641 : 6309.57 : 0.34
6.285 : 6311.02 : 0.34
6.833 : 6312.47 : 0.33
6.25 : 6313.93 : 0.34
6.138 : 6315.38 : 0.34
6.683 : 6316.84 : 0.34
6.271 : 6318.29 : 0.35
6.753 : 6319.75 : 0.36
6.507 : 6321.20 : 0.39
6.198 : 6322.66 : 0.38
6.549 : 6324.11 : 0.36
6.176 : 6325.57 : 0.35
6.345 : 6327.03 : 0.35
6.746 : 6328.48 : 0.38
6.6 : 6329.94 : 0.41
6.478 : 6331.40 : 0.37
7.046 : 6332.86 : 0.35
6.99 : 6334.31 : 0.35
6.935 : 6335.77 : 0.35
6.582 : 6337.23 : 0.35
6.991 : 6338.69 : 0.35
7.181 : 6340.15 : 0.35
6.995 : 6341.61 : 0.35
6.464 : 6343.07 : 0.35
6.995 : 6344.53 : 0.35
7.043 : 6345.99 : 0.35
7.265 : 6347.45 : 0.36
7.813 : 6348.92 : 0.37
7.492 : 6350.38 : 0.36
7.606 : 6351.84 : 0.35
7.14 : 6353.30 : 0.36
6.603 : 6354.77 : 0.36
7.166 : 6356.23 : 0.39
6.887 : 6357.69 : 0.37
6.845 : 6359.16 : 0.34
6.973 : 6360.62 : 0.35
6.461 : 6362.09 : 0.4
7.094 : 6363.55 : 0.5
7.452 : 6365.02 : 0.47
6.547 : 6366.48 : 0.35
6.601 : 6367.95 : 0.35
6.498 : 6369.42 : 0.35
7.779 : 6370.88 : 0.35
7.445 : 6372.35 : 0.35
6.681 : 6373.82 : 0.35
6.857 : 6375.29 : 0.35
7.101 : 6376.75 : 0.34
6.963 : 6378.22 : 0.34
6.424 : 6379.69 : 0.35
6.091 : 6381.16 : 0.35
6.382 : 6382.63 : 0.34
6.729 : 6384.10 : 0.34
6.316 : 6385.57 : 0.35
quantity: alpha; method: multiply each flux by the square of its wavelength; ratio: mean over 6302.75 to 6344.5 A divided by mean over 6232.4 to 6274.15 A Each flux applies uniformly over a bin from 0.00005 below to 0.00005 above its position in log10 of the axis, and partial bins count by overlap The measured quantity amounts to 1.5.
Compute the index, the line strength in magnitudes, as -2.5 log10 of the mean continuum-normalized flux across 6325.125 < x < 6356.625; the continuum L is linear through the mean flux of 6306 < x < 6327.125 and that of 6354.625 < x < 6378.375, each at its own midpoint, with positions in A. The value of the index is -0.04 mag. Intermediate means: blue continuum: 6.41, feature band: 6.94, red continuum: 6.95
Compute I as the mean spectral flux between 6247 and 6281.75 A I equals 4.64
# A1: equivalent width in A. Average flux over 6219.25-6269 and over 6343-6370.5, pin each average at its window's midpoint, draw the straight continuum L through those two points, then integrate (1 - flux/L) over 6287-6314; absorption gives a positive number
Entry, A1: -1.0 A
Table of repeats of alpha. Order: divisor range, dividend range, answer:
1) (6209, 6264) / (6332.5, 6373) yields 1.78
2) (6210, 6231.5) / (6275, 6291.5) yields 1.33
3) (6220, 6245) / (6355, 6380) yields 1.92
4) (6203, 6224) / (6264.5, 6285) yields 1.13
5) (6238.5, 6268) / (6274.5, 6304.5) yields 1.22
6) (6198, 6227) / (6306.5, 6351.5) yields 1.64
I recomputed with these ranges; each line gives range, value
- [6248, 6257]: 4.39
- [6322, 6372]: 6.9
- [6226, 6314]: 4.81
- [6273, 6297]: 5.11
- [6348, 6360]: 7.19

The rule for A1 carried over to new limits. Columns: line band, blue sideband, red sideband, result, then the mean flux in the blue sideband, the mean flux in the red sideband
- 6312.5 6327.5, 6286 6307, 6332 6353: -0.2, 5.54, 7.1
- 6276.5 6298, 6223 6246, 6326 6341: 0.6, 3.74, 6.78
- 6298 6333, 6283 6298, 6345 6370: -1.5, 5.39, 7.03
